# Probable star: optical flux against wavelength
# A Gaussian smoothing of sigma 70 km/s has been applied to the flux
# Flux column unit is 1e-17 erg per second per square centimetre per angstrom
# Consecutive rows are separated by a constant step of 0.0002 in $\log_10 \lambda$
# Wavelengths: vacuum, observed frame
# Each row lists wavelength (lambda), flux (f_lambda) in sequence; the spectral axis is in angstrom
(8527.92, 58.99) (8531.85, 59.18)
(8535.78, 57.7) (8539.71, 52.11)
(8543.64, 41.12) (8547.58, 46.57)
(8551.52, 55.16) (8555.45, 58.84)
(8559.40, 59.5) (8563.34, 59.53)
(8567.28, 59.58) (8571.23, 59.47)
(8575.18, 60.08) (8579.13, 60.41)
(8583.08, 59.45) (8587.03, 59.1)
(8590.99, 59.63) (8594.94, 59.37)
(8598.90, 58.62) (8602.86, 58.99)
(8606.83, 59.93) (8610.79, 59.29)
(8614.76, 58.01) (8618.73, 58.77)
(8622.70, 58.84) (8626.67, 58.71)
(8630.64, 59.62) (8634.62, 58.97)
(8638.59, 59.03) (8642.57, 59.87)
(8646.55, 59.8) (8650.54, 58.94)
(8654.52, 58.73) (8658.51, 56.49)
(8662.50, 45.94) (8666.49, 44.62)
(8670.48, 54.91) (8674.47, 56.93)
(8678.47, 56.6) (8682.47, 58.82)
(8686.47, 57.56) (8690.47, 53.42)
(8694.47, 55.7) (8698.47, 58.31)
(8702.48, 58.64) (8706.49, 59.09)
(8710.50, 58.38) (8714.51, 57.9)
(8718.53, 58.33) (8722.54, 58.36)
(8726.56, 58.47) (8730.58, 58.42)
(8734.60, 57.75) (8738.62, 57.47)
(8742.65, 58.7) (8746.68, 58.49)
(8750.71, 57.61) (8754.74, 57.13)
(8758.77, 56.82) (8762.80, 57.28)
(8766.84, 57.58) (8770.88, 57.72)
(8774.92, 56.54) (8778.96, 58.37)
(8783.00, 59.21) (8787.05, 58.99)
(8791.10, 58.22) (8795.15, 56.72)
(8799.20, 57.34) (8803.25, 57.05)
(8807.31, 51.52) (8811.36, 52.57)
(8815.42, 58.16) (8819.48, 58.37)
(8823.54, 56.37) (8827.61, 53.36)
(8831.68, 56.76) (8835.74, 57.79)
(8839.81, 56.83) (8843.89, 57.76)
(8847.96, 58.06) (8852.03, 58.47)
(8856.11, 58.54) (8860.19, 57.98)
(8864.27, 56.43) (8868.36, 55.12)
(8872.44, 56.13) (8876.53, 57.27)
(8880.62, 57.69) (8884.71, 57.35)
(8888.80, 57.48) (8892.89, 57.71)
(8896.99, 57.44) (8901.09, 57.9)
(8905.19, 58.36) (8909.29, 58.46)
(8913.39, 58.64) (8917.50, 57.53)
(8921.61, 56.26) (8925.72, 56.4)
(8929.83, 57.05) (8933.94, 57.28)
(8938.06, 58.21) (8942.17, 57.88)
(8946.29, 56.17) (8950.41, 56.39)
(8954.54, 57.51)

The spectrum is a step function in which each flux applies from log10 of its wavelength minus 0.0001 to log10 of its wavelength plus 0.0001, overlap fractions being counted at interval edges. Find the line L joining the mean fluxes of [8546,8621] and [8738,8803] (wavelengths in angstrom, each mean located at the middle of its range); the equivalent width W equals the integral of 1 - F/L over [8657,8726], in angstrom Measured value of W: 2.5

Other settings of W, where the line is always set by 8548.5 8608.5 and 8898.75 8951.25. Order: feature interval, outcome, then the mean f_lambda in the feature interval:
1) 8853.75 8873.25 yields 0.3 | 56.9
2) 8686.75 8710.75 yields 0.5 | 57.2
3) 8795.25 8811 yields 0.8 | 55.2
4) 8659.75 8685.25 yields 2.3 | 53.2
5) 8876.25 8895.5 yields 0.0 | 57.5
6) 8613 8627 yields 0.0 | 58.6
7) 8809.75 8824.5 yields 0.4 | 56.5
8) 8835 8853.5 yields 0.0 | 57.8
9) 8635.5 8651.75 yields -0.2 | 59.4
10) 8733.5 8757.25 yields 0.2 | 57.8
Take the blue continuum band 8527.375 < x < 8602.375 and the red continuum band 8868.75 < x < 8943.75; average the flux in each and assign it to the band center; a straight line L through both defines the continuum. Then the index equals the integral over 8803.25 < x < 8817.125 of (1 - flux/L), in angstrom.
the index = 0.71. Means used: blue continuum 57.1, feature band 54.4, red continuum 57.5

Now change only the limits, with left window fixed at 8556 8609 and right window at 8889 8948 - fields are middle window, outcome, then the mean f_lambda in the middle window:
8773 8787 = 0.0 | 58.2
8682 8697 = 0.7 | 56.2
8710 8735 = 0.2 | 58.3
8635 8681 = 2.6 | 55.8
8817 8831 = 0.5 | 56.1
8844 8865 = 0.0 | 58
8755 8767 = 0.3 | 57.2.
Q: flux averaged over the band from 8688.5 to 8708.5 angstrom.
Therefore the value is 57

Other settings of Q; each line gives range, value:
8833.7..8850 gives 57.6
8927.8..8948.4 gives 57.3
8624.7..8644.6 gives 59.3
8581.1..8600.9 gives 59.3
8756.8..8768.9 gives 57.2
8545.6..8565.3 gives 55.9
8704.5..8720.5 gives 58.4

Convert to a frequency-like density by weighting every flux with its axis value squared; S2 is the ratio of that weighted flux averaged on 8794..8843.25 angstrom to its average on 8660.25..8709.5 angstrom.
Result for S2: 1.0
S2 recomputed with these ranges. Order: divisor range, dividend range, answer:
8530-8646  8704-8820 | 1.04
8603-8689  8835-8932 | 1.06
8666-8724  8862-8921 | 1.06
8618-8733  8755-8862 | 1.03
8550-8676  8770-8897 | 1.03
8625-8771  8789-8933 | 1.03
